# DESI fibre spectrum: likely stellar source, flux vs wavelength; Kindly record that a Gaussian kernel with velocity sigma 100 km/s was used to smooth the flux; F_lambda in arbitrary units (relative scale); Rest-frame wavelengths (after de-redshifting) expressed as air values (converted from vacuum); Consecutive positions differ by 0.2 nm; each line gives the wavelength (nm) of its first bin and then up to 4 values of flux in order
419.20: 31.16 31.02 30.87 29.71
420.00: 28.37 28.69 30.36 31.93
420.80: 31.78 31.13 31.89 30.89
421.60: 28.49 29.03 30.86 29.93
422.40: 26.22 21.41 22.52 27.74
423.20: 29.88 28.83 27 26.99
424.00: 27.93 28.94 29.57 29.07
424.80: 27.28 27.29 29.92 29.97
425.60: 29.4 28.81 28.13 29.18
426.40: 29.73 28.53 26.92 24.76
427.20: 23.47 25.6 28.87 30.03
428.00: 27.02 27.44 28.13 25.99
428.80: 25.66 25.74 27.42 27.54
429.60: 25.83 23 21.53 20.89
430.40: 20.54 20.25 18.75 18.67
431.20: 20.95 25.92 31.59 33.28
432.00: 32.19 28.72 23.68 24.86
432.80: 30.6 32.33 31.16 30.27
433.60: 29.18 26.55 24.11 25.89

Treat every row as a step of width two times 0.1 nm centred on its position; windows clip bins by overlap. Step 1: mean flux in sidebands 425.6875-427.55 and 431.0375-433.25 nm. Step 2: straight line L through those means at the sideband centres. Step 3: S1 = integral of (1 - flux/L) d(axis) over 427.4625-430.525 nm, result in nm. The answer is 0.23 nm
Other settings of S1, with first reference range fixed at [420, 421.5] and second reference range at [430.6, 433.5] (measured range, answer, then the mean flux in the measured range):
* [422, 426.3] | 0.244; 28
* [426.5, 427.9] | 0.088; 26.9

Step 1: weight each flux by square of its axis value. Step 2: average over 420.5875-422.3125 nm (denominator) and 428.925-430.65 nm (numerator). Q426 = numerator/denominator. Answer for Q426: 0.81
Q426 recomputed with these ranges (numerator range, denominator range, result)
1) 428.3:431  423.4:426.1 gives 0.85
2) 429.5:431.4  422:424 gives 0.82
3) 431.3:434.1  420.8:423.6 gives 1.07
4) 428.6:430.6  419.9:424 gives 0.87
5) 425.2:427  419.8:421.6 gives 0.97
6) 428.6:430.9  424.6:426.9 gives 0.83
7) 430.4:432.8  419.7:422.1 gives 0.88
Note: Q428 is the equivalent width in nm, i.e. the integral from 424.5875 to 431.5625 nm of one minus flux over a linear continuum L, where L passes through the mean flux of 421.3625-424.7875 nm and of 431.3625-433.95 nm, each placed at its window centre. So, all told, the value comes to 0.635 nm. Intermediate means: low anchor 27.9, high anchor 29.2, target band 26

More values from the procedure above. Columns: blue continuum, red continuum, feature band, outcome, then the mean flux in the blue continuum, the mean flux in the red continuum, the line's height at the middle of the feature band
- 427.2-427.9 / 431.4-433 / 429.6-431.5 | 0.48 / 27.5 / 29.3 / 28.6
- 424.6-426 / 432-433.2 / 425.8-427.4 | 0.08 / 28.8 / 28.6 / 28.7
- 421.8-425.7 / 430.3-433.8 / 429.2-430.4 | 0.14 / 28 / 26.6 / 27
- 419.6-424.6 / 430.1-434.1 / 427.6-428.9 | -0.01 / 28.8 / 26.2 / 27.2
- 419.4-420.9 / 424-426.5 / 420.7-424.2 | 0.15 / 30.3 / 28.9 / 29.7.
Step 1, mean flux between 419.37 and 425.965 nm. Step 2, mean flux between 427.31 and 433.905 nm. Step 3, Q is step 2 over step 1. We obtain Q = 0.91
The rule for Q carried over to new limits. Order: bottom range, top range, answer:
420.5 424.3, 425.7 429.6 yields 0.95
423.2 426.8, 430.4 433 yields 0.90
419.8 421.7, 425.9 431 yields 0.84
